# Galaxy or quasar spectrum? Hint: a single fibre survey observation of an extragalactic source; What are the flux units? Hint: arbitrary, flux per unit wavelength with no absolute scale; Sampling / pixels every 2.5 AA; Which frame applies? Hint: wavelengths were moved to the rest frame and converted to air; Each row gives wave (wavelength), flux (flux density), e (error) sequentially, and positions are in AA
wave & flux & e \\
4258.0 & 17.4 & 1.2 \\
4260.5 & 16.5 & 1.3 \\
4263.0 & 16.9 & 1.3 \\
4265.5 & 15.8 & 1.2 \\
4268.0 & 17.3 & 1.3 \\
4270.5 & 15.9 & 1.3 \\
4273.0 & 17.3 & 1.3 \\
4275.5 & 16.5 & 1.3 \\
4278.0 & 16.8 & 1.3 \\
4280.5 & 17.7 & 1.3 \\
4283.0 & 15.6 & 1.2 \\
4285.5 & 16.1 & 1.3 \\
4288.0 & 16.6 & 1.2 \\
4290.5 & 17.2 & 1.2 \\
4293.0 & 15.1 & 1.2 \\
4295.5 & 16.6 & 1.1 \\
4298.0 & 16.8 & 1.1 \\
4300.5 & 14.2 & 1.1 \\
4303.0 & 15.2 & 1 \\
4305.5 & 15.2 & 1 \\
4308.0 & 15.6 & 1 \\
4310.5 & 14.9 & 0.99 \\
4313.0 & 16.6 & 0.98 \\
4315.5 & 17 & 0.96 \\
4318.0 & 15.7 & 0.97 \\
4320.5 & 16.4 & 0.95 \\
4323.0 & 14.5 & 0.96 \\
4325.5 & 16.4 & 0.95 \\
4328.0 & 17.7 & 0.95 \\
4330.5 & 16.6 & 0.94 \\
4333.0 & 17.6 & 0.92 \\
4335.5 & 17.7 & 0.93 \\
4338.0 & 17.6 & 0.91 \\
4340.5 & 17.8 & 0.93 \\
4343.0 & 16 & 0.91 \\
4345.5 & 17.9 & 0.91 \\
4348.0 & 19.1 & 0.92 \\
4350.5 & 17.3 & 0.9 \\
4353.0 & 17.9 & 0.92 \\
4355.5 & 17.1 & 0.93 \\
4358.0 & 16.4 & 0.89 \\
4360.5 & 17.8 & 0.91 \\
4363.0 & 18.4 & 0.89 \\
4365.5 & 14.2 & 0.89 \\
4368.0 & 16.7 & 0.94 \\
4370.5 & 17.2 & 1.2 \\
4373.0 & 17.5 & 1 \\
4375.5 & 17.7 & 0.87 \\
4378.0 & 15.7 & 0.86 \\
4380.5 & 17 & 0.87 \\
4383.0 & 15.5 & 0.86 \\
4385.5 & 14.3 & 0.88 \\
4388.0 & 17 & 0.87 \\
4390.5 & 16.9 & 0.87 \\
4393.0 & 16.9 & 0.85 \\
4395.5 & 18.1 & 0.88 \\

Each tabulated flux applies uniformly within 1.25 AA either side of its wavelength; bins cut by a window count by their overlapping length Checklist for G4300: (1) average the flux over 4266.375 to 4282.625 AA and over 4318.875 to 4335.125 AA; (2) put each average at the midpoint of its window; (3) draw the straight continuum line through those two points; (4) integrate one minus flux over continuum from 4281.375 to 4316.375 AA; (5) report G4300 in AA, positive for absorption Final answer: 1.66 AA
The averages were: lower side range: 16.8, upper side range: 16.6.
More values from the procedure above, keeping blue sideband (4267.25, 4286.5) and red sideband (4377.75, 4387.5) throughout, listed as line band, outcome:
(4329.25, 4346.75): -1.3 AA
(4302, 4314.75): 0.6 AA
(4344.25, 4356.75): -1.5 AA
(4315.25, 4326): 0.3 AA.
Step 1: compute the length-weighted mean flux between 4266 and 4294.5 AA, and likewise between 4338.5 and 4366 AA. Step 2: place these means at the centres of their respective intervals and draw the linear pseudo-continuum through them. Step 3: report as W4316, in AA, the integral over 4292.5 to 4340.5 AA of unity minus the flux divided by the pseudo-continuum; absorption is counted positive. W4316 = 2.0 AA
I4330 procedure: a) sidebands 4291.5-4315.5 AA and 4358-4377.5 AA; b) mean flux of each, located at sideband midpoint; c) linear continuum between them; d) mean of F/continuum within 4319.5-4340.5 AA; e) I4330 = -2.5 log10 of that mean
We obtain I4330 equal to -0.04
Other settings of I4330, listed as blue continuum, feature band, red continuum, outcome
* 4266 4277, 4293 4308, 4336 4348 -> 0.10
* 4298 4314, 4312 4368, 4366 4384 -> -0.06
